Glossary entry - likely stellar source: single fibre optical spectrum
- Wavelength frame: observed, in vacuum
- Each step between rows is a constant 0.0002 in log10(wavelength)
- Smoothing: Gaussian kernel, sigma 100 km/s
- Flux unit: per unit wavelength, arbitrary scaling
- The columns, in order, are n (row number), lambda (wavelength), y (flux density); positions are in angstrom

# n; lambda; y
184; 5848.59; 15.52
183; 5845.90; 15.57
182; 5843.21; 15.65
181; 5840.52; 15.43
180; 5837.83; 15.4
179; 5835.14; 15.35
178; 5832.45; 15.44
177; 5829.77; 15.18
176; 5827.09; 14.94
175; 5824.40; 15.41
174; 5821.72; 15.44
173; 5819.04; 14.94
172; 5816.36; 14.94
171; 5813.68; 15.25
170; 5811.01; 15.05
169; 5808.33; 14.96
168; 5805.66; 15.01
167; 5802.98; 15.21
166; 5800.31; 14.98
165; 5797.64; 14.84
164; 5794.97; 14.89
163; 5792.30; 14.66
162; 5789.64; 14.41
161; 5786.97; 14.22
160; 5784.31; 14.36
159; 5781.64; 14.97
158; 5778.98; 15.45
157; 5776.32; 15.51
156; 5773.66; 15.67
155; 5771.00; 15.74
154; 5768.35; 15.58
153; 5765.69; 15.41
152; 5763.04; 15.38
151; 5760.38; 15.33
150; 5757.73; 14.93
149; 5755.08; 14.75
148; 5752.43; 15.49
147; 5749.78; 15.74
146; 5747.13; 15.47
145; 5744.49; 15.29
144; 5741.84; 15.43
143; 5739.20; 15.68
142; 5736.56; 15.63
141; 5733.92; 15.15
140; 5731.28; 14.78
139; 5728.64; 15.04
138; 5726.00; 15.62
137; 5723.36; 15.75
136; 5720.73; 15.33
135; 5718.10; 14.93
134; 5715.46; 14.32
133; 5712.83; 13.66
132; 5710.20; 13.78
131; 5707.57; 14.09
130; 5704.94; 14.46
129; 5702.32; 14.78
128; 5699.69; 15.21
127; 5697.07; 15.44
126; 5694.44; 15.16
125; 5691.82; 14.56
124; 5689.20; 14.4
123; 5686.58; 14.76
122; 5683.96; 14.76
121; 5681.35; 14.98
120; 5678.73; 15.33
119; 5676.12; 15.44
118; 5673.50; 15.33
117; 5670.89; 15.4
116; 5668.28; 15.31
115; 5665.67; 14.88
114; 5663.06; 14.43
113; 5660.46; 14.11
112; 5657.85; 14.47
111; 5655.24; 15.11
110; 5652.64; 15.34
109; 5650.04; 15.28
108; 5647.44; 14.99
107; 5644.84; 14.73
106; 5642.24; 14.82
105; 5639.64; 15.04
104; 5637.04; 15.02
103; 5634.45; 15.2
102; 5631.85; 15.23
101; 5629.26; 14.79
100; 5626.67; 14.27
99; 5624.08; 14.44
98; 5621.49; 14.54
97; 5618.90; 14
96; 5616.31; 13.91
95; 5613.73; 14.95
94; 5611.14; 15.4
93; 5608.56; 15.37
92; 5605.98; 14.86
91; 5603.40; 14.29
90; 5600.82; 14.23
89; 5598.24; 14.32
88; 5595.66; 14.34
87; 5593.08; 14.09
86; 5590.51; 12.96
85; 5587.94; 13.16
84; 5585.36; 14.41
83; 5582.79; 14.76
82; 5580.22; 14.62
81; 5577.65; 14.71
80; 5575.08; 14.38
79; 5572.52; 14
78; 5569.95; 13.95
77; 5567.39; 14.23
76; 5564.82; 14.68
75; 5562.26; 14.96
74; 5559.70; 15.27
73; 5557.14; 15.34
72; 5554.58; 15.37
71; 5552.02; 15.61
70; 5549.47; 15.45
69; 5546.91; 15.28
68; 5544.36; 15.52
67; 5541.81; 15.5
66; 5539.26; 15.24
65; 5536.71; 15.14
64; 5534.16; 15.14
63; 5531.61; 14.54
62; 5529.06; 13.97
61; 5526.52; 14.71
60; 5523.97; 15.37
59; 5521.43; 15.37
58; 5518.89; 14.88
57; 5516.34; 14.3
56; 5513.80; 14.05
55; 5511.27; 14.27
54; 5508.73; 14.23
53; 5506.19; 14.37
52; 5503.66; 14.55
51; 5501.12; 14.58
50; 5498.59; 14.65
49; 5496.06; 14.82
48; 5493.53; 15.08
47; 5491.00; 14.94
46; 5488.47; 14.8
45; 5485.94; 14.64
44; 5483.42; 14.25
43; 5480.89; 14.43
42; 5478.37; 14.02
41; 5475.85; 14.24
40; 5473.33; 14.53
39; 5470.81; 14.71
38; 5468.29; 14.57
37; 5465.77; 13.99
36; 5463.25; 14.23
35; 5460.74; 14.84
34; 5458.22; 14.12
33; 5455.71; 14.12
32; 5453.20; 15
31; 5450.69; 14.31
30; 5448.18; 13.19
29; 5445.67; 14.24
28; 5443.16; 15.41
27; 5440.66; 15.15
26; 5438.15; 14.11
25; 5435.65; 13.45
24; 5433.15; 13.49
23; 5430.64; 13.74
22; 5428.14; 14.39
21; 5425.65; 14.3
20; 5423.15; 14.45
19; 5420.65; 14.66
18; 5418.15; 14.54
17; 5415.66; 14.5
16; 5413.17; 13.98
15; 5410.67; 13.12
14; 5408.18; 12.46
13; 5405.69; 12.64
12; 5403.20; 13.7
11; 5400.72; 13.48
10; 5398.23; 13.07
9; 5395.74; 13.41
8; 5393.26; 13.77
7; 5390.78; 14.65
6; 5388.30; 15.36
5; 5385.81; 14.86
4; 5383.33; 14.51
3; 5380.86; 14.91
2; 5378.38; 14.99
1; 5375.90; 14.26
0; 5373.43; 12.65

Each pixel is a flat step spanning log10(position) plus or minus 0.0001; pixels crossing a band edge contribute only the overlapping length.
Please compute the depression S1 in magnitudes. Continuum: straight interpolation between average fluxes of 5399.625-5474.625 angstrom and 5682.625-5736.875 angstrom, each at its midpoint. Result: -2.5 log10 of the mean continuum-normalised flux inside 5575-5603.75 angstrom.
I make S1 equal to 0.026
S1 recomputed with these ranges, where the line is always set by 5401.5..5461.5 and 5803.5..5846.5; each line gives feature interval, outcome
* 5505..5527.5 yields -0.02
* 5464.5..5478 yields -0.01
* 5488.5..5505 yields -0.04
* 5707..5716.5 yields 0.07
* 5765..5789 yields -0.01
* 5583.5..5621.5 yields 0.02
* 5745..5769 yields -0.02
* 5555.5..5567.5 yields -0.04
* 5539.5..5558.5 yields -0.07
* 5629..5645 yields -0.02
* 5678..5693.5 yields 0.00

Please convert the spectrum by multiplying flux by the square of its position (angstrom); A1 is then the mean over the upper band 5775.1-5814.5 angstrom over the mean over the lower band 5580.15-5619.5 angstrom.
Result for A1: 1.11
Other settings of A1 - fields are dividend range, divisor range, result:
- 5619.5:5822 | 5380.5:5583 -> 1.13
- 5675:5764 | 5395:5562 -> 1.13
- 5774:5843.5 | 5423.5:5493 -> 1.19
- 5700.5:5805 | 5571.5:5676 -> 1.07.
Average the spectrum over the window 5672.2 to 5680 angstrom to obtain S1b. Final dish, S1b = 15.4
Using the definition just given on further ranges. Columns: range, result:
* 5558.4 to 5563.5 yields 15.1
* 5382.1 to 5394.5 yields 14.6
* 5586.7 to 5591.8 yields 13.1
